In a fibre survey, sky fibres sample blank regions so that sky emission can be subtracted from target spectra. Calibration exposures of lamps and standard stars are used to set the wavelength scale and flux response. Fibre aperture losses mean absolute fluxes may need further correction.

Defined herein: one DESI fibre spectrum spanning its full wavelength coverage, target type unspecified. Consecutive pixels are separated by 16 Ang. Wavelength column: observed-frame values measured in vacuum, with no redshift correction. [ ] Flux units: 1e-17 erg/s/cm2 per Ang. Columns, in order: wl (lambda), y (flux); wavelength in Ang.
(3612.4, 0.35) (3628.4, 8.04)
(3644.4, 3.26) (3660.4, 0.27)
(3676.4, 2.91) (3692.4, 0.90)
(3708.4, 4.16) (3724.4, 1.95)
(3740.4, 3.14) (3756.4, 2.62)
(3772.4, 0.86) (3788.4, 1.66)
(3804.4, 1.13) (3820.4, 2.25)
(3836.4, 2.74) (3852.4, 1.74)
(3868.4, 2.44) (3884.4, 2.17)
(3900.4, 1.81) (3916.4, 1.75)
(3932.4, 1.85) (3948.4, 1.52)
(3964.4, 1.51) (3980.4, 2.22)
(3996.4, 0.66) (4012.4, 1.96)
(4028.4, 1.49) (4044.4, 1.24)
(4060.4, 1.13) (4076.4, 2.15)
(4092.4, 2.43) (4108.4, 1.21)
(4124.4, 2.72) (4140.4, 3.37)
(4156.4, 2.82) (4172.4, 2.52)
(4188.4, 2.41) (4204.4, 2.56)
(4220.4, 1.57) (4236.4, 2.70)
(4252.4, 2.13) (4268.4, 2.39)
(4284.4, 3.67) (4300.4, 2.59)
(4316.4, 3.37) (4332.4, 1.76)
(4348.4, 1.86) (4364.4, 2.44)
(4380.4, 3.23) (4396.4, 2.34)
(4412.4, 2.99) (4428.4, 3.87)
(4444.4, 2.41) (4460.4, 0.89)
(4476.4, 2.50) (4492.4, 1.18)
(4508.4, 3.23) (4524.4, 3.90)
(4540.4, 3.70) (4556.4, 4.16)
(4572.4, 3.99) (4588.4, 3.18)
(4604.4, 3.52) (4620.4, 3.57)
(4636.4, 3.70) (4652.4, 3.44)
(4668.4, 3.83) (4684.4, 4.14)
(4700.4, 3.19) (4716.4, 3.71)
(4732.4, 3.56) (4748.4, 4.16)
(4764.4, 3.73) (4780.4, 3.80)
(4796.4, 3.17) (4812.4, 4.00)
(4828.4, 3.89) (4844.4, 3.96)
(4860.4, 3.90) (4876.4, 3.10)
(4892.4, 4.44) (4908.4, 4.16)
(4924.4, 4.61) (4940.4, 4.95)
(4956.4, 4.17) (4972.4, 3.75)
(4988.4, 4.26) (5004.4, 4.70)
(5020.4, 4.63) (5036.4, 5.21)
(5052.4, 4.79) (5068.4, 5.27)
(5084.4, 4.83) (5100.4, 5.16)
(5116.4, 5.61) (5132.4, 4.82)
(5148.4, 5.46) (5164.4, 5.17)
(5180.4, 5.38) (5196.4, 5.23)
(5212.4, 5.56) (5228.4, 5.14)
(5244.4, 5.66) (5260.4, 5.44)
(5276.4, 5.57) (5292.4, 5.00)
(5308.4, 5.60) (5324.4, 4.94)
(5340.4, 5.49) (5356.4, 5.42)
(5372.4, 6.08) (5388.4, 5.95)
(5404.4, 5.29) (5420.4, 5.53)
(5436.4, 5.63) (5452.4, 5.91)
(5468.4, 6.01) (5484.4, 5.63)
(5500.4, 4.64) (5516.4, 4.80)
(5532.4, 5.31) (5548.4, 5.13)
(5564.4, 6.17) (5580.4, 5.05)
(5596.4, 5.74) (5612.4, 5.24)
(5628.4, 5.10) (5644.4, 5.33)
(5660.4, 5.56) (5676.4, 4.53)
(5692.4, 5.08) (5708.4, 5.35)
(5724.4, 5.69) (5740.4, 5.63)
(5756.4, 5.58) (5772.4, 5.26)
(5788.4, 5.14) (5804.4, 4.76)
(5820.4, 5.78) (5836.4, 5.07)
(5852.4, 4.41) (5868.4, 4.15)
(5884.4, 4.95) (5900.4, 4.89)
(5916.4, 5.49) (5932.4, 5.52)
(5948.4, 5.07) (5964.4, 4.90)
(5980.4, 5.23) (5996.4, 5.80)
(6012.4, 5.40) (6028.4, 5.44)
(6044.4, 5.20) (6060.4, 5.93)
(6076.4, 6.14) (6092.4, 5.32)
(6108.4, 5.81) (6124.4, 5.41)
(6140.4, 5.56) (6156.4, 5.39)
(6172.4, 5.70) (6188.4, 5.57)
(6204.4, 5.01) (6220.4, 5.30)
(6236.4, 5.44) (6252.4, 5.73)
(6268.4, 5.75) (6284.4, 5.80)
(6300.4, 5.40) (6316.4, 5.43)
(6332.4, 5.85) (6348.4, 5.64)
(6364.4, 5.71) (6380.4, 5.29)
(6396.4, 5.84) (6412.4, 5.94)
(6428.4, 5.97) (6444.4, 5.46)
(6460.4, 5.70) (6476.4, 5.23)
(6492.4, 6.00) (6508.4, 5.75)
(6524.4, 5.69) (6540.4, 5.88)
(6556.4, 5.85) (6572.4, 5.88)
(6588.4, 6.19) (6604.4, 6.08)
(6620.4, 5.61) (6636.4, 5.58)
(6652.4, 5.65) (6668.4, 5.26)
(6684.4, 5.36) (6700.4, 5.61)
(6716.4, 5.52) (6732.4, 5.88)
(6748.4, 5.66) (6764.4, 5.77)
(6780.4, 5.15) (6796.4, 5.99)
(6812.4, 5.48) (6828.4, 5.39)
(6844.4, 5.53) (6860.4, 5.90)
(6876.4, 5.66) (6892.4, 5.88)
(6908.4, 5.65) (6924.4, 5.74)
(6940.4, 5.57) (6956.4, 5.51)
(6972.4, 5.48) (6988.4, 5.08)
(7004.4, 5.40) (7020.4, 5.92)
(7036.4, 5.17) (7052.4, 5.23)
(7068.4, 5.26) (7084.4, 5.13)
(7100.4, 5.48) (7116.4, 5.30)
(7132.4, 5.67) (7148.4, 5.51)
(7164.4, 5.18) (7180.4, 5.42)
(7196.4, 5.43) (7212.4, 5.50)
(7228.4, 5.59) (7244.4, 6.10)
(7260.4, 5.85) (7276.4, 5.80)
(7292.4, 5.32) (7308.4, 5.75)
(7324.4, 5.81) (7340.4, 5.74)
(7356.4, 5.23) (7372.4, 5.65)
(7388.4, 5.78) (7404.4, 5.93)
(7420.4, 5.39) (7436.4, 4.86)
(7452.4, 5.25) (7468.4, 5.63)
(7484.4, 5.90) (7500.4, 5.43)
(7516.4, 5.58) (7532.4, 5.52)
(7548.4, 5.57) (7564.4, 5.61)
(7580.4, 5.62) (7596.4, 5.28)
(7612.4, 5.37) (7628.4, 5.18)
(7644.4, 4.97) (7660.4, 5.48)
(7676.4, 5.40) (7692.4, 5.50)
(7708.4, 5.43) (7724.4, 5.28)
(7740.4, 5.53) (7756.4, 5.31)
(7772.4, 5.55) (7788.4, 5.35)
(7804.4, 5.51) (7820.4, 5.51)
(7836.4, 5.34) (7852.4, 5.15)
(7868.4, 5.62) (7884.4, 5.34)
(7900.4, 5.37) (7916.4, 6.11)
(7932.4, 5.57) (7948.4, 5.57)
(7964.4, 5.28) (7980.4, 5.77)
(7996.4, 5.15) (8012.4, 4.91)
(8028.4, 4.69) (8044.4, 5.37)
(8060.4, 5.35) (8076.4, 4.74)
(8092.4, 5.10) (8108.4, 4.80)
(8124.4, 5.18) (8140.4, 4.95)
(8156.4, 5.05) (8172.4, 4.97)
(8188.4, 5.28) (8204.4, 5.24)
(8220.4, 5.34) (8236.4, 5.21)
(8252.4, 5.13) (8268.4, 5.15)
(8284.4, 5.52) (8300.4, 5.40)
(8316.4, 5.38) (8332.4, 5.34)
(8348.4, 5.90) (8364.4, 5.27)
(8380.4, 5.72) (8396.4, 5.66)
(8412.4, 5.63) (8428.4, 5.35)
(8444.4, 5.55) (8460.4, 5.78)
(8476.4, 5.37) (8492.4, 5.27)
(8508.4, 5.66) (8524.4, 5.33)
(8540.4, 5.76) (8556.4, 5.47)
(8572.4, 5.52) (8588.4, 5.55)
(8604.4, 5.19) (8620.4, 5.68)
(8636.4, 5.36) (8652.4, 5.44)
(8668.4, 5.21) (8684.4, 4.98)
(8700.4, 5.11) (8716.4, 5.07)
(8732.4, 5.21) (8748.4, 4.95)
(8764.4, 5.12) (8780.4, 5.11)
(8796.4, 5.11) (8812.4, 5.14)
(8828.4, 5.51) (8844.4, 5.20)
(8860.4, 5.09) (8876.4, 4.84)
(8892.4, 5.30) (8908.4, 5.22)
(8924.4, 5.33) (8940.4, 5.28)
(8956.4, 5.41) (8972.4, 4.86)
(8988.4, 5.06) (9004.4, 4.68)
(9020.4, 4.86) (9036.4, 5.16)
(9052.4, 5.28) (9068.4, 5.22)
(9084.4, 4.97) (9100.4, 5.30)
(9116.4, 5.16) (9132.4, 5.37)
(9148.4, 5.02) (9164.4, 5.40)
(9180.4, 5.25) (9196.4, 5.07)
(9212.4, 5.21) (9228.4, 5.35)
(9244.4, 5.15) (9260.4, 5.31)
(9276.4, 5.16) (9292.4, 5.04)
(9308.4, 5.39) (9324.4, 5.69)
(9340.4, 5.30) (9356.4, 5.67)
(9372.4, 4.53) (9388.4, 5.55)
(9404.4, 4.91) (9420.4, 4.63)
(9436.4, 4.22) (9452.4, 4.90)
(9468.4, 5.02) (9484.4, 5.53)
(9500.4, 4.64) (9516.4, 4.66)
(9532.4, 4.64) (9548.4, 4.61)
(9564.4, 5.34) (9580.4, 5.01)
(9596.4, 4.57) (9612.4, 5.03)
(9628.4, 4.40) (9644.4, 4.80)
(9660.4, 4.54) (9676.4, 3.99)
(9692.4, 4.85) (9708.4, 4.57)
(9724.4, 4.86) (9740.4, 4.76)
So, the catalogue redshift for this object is 0.133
